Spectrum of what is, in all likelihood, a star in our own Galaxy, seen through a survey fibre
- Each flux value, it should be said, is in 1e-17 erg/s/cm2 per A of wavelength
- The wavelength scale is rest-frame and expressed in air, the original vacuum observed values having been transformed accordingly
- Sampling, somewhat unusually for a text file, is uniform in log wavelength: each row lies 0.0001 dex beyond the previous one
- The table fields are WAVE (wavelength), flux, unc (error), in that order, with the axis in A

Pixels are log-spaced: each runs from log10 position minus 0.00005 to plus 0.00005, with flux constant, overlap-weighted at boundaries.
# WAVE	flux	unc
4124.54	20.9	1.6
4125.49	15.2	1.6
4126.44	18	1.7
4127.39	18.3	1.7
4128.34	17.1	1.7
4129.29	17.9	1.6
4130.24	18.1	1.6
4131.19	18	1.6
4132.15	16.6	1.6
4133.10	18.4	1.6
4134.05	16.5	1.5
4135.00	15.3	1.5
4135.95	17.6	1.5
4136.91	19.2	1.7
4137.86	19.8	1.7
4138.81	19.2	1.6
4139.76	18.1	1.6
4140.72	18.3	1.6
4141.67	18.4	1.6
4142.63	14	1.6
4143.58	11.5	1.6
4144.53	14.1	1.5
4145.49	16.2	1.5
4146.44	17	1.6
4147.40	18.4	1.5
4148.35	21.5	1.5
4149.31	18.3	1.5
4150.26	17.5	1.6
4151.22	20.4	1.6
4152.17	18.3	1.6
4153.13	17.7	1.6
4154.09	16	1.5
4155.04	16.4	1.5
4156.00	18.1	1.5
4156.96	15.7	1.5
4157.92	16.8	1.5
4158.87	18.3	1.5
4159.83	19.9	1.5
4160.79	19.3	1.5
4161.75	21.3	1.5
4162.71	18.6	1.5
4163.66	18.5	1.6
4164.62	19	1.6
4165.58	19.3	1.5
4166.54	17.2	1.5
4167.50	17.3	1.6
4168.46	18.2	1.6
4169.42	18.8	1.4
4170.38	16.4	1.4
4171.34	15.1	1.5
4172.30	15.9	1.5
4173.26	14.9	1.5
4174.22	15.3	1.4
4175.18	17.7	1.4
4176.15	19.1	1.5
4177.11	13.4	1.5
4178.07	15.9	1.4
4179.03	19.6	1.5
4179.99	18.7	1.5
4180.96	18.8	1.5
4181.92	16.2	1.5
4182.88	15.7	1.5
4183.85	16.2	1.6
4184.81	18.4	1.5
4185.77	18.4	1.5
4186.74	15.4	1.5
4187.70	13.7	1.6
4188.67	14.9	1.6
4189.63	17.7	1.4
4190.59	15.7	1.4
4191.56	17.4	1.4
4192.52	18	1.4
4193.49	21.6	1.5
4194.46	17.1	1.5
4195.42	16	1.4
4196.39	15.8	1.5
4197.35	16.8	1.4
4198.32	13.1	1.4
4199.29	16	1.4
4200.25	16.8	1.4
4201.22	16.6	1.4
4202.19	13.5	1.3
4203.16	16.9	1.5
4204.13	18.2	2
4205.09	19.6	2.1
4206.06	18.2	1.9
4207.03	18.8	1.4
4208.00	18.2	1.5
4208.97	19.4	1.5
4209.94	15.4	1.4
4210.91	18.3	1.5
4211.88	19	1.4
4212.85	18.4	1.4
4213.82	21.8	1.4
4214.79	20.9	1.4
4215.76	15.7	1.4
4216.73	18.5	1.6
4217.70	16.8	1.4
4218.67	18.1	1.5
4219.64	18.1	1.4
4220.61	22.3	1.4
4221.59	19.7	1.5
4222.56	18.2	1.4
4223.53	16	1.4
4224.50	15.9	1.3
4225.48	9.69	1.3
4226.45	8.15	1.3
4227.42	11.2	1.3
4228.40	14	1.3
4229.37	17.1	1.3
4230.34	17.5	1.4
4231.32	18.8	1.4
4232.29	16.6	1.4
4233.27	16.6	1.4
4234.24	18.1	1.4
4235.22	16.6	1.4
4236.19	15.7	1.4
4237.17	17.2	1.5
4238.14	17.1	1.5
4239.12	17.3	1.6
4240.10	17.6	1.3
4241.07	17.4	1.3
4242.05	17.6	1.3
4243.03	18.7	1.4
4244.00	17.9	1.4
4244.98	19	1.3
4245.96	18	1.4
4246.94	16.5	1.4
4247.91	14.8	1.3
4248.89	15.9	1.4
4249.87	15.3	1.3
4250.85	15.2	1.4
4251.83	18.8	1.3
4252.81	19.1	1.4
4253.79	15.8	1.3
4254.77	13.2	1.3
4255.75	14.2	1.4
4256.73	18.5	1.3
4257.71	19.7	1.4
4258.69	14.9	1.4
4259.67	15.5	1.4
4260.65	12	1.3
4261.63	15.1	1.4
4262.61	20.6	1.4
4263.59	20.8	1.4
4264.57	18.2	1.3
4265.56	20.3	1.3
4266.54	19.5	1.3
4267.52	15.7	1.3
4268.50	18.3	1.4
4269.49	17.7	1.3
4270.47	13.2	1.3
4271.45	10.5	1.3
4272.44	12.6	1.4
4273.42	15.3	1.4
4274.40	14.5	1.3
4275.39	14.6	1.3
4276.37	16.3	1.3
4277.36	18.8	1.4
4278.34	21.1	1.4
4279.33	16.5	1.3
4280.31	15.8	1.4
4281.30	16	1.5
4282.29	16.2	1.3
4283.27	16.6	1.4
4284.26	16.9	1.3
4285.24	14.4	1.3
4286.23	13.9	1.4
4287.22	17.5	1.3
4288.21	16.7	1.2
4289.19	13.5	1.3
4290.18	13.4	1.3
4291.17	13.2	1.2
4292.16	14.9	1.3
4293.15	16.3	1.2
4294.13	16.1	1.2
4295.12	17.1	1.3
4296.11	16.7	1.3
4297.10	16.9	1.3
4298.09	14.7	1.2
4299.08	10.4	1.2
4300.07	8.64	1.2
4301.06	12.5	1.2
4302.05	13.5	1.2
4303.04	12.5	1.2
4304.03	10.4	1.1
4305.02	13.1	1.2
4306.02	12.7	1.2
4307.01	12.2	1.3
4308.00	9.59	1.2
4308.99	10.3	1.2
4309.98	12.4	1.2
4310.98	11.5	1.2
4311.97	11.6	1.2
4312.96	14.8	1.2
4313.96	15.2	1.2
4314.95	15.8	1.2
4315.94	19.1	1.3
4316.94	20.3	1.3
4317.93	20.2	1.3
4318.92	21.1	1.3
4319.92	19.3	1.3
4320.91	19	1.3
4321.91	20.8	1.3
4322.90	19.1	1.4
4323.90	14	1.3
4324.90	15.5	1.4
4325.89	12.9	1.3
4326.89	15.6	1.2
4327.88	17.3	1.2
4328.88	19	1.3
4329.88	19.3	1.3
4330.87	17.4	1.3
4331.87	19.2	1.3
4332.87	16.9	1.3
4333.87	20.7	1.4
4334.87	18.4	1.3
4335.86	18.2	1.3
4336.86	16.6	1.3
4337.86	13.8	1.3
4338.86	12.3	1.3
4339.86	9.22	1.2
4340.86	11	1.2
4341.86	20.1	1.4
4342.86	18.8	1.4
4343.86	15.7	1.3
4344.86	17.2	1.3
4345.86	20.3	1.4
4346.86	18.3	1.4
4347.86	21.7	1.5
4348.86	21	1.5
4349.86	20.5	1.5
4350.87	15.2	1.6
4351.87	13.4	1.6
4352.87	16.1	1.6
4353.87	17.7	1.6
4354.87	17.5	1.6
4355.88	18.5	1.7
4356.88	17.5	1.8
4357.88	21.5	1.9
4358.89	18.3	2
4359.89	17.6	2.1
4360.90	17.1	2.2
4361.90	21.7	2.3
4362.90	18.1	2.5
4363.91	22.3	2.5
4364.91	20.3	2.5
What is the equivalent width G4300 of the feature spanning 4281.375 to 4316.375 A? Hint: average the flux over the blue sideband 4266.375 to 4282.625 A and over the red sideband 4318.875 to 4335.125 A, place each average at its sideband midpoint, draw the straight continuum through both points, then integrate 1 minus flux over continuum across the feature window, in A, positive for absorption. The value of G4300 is 5.8 A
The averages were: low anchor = 16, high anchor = 17.9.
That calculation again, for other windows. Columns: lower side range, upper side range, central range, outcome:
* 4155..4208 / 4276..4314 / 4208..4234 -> -1.3 A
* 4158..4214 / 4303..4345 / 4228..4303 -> 1.6 A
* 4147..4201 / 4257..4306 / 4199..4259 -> -2.3 A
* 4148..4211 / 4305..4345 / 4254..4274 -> 0.4 A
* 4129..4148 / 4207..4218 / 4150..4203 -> 1.9 A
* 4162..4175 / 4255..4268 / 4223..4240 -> 1.7 A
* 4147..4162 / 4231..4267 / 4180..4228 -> 2.0 A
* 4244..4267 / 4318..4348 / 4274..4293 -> 1.4 A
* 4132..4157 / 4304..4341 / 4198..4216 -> -0.9 A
